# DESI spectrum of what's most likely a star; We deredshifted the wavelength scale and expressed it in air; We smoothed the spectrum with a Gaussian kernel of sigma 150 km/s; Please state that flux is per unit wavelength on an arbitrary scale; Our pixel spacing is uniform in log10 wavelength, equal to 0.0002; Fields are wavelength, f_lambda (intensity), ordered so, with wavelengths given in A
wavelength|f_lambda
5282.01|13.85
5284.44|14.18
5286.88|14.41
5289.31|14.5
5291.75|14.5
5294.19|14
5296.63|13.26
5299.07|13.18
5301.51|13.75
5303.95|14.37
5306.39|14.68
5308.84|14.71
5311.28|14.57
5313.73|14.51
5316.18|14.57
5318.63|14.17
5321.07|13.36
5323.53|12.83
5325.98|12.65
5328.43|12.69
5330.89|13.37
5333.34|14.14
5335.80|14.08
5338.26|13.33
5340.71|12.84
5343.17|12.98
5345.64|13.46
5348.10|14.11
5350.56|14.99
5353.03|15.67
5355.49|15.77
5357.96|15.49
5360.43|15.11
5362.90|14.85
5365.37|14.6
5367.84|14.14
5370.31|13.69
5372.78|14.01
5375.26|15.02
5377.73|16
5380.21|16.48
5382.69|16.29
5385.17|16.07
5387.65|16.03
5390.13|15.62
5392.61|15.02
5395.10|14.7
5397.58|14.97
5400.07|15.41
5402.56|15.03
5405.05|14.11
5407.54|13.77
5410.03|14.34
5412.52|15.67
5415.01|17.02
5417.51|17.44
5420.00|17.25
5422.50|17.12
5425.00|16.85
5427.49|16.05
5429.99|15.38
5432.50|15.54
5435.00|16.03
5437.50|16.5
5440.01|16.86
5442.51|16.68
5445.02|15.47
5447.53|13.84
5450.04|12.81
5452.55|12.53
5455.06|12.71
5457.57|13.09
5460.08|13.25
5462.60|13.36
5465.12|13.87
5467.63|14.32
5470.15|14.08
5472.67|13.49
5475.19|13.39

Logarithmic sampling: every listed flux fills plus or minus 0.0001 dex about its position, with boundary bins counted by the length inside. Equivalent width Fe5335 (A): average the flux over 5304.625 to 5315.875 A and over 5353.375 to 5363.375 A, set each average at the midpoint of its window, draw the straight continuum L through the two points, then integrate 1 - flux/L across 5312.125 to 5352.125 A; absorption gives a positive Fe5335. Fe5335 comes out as 3.46 A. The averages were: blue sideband 14.6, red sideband 15.4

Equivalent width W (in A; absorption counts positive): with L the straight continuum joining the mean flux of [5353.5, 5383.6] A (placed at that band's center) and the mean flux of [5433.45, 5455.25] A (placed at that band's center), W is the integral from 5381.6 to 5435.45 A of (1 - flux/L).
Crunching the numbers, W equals -2.4 A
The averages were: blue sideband 15.1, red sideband 14.9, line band 15.7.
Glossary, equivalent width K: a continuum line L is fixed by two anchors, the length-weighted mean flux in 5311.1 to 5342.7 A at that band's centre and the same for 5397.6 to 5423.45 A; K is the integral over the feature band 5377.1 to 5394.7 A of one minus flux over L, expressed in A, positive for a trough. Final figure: -1.0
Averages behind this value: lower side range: 13.6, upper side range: 15.7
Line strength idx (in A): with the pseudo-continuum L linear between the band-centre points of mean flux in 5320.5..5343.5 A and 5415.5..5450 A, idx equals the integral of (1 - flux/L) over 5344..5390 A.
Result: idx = -2.76 A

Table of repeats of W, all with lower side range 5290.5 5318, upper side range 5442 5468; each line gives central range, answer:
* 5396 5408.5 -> -0.72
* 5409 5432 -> -4.19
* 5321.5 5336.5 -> 0.89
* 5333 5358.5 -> -0.32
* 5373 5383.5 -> -1.35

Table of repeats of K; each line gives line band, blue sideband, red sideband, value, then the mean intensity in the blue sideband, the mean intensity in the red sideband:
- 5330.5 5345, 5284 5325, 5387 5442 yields 1.12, 14.1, 15.8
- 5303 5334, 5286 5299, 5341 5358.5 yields 0.79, 14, 14.5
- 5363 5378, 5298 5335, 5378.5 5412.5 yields 0.30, 13.8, 15.2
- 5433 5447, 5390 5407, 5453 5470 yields -2.22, 14.9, 13.4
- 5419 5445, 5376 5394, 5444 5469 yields -3.71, 15.9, 13.5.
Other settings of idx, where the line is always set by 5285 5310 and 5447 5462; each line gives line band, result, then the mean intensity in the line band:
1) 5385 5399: -2.0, 15.4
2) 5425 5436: -2.2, 15.9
